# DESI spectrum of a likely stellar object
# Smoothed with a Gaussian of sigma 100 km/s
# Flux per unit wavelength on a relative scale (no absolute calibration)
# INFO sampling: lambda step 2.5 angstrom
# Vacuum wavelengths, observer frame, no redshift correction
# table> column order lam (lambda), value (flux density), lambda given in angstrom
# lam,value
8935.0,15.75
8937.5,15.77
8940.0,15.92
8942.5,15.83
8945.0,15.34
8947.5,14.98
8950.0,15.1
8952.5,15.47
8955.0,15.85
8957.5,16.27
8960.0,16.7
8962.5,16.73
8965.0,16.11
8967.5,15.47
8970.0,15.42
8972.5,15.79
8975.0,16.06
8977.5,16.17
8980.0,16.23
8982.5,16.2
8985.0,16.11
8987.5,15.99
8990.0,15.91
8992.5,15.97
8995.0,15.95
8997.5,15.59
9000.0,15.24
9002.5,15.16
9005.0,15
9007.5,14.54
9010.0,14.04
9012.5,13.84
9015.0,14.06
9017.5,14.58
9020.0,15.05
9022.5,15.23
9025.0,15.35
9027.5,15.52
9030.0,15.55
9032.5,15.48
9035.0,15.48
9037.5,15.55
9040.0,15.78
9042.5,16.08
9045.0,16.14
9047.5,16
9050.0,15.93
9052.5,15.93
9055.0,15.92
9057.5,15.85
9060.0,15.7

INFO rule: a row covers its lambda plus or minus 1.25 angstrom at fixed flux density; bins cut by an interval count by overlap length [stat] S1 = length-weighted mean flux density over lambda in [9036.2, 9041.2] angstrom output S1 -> 15.7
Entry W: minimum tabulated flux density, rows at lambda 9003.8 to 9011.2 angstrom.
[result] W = 14.04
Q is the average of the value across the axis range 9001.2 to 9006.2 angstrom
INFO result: 15.1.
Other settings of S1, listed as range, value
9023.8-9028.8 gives 15.4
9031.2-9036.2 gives 15.5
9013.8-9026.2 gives 14.9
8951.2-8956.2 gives 15.7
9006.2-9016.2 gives 14.1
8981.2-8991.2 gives 16.1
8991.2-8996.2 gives 16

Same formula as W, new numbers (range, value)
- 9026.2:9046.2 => 15.48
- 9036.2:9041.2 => 15.55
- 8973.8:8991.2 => 15.91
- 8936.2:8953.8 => 14.98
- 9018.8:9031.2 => 15.05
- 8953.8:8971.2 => 15.42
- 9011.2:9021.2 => 13.84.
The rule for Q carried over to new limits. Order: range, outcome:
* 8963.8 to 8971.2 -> 15.7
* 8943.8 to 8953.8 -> 15.2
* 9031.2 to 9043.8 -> 15.7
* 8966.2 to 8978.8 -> 15.8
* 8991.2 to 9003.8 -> 15.6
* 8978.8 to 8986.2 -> 16.2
